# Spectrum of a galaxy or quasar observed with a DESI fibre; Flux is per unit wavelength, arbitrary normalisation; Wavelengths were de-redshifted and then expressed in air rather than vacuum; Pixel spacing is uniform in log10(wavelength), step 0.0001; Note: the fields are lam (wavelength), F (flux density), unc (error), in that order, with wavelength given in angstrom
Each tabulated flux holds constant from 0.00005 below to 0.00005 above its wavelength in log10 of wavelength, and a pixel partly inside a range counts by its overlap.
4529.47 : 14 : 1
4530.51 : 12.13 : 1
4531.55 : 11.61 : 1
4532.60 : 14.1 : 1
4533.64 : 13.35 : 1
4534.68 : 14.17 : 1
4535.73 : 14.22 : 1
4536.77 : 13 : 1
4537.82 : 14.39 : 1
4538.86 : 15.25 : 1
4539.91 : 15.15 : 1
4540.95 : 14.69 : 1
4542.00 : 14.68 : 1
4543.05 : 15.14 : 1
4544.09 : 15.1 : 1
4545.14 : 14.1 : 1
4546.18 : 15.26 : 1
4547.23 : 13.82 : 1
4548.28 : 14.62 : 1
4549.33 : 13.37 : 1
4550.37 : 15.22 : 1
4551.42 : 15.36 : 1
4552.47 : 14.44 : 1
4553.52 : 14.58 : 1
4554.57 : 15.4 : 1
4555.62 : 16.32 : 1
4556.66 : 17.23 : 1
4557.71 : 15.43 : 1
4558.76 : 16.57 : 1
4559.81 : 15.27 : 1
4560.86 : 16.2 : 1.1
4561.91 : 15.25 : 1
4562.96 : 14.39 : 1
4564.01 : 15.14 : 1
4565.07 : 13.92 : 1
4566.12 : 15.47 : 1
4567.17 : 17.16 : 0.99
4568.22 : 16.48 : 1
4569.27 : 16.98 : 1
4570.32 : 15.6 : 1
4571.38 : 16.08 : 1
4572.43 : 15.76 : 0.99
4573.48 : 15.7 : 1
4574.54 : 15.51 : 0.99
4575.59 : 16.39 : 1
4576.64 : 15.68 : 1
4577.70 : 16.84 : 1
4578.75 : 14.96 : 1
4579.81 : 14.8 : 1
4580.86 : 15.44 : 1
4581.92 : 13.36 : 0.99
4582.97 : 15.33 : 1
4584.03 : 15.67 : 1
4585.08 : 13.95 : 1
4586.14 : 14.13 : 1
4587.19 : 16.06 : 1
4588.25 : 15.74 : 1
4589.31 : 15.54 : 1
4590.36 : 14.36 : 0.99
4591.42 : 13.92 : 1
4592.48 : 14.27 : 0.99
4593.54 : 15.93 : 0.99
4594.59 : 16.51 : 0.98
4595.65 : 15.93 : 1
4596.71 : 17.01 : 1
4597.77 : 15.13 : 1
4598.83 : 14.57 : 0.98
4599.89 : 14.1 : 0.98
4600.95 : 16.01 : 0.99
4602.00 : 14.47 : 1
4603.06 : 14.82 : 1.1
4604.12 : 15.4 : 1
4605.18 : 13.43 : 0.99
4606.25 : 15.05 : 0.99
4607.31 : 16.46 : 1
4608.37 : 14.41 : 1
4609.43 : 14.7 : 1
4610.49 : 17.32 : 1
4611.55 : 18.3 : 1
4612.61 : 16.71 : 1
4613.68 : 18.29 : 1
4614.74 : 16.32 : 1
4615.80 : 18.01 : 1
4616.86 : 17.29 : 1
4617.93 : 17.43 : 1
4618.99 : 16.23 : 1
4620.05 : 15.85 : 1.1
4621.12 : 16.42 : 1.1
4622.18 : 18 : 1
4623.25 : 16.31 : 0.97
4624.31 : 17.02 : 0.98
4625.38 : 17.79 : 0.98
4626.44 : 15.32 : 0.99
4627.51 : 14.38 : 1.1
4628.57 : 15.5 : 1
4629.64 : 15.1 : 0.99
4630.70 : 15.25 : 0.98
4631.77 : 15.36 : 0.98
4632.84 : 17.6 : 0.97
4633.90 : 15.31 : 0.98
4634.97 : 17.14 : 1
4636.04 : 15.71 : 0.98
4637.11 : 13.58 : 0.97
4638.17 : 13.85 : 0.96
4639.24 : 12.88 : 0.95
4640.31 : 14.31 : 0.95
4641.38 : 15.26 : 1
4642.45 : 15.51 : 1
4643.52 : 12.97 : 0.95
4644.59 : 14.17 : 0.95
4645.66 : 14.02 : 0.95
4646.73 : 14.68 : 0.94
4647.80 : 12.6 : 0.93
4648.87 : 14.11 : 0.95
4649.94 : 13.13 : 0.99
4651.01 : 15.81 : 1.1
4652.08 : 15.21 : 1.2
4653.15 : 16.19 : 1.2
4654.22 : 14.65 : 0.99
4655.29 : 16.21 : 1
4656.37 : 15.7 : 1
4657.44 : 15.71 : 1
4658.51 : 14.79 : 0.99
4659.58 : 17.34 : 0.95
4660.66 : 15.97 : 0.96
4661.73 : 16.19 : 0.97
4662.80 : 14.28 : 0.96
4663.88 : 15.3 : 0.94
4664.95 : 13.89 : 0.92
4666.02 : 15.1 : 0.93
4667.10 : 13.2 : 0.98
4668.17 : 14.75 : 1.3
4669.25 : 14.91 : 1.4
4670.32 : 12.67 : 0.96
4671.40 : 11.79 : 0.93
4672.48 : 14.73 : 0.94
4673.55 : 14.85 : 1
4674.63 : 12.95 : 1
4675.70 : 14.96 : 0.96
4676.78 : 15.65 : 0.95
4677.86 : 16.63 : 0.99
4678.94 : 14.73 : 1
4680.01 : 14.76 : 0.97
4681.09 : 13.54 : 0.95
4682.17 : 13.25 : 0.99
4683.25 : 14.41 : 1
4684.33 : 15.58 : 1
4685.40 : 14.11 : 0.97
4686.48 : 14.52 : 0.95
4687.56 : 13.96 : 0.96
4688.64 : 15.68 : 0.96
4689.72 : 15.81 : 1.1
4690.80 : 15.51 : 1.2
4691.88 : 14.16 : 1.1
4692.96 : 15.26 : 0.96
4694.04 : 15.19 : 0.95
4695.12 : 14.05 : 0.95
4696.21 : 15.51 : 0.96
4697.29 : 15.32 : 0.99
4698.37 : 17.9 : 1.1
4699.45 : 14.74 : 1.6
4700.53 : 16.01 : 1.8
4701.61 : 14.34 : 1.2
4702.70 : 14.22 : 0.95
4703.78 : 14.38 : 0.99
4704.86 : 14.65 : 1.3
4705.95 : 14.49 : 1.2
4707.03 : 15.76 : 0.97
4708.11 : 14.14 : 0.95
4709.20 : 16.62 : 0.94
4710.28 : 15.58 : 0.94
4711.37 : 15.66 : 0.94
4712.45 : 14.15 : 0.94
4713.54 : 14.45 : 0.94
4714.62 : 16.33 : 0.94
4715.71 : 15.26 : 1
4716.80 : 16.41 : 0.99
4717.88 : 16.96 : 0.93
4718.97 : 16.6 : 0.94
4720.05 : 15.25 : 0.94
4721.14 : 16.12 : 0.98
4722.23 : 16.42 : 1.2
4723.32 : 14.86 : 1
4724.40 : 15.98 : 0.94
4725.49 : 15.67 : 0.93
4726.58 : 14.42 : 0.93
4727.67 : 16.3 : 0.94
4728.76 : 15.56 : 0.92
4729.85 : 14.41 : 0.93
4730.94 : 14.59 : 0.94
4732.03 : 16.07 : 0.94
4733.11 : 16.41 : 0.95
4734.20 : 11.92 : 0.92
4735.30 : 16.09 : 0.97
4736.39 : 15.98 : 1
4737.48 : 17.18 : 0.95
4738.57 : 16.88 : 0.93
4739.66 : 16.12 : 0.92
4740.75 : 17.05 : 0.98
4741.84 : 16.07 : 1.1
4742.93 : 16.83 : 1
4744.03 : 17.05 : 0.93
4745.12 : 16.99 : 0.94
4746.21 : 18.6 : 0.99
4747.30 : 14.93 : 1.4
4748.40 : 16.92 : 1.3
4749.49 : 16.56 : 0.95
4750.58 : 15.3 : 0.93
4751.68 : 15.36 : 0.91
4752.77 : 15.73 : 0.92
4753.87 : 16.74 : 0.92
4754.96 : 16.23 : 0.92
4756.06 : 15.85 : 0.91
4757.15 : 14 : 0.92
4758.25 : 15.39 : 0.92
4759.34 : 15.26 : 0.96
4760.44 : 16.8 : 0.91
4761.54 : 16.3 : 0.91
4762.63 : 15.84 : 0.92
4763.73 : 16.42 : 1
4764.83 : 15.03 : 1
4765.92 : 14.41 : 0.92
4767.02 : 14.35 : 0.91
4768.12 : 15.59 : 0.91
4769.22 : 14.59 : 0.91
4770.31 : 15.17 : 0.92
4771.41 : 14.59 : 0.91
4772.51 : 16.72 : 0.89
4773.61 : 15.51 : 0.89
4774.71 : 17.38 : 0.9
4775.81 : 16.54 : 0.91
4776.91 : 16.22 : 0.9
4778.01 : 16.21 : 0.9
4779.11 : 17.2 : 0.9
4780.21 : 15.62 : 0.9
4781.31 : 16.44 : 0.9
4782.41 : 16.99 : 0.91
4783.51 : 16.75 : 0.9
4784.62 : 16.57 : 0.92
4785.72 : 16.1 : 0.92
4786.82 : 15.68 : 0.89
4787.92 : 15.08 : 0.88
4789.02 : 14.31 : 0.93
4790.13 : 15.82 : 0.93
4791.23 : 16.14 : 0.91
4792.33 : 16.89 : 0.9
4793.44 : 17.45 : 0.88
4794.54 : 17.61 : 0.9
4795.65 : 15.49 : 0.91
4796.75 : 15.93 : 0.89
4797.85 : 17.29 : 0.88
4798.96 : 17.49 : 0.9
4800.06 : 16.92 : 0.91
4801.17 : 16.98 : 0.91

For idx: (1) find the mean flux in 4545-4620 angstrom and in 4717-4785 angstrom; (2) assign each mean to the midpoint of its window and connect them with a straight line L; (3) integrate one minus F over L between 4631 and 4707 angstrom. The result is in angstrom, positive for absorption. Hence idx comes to 4.41 angstrom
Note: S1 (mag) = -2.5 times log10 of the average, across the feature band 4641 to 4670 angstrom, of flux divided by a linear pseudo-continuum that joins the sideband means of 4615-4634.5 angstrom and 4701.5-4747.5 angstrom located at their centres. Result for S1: 0.09 mag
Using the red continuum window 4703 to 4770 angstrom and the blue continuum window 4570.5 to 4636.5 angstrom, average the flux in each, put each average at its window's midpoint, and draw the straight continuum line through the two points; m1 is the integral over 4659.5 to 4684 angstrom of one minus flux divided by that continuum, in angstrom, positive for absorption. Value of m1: 1.8 angstrom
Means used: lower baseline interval 15.8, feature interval 14.6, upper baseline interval 15.7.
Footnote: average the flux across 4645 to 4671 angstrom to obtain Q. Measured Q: 14.8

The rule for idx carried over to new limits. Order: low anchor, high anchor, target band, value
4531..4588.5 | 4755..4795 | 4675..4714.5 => 1.54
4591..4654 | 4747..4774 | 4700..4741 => 0.17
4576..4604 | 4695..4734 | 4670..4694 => 1.25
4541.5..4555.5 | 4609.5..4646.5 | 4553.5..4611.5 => -0.89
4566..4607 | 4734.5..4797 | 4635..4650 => 1.35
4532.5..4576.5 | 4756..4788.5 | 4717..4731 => 0.00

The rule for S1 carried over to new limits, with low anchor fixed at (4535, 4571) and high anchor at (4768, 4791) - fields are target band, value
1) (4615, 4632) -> -0.06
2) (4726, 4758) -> -0.01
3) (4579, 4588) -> 0.03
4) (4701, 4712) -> 0.05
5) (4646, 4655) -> 0.07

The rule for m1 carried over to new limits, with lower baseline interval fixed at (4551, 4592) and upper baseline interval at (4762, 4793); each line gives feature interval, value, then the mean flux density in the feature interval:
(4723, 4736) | 0.47 angstrom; 15.2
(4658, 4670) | 0.47 angstrom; 15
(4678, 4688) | 0.80 angstrom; 14.4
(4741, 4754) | -0.51 angstrom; 16.4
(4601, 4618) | -0.65 angstrom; 16.1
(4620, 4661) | 0.78 angstrom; 15.3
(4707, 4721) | 0.09 angstrom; 15.6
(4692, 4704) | 0.42 angstrom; 15.2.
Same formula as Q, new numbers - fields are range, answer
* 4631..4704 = 14.8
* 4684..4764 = 15.6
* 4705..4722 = 15.6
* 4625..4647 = 15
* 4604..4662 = 15.6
